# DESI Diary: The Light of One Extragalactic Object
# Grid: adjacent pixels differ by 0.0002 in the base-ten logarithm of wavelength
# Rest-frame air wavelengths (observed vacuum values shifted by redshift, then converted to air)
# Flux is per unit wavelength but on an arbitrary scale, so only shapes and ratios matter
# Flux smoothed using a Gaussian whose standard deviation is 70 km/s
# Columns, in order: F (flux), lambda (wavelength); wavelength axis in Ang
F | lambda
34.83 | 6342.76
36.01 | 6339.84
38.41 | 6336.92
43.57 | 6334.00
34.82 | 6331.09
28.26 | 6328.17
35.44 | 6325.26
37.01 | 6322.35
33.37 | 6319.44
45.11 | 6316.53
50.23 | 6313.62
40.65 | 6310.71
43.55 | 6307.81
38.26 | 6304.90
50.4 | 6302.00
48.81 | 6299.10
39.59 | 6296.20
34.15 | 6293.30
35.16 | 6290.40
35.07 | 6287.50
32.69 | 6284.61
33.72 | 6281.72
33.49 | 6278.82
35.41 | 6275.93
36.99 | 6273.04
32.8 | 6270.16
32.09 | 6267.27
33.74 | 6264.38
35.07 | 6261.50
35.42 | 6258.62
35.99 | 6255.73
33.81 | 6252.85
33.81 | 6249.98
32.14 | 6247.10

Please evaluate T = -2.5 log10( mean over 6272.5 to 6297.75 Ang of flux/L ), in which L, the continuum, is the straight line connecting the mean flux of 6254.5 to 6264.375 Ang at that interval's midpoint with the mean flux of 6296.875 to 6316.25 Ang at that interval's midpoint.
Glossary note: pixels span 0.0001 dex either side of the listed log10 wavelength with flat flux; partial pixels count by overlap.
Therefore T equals 0.156 mag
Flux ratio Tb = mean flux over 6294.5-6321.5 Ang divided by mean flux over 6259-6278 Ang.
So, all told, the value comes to 1.3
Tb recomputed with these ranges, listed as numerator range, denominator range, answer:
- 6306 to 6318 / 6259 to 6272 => 1.32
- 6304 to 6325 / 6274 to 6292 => 1.19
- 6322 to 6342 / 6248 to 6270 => 1.06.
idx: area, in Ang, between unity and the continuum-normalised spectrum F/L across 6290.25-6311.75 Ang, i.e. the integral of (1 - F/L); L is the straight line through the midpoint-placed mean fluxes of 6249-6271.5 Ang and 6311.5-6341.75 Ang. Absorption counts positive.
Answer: -3.0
